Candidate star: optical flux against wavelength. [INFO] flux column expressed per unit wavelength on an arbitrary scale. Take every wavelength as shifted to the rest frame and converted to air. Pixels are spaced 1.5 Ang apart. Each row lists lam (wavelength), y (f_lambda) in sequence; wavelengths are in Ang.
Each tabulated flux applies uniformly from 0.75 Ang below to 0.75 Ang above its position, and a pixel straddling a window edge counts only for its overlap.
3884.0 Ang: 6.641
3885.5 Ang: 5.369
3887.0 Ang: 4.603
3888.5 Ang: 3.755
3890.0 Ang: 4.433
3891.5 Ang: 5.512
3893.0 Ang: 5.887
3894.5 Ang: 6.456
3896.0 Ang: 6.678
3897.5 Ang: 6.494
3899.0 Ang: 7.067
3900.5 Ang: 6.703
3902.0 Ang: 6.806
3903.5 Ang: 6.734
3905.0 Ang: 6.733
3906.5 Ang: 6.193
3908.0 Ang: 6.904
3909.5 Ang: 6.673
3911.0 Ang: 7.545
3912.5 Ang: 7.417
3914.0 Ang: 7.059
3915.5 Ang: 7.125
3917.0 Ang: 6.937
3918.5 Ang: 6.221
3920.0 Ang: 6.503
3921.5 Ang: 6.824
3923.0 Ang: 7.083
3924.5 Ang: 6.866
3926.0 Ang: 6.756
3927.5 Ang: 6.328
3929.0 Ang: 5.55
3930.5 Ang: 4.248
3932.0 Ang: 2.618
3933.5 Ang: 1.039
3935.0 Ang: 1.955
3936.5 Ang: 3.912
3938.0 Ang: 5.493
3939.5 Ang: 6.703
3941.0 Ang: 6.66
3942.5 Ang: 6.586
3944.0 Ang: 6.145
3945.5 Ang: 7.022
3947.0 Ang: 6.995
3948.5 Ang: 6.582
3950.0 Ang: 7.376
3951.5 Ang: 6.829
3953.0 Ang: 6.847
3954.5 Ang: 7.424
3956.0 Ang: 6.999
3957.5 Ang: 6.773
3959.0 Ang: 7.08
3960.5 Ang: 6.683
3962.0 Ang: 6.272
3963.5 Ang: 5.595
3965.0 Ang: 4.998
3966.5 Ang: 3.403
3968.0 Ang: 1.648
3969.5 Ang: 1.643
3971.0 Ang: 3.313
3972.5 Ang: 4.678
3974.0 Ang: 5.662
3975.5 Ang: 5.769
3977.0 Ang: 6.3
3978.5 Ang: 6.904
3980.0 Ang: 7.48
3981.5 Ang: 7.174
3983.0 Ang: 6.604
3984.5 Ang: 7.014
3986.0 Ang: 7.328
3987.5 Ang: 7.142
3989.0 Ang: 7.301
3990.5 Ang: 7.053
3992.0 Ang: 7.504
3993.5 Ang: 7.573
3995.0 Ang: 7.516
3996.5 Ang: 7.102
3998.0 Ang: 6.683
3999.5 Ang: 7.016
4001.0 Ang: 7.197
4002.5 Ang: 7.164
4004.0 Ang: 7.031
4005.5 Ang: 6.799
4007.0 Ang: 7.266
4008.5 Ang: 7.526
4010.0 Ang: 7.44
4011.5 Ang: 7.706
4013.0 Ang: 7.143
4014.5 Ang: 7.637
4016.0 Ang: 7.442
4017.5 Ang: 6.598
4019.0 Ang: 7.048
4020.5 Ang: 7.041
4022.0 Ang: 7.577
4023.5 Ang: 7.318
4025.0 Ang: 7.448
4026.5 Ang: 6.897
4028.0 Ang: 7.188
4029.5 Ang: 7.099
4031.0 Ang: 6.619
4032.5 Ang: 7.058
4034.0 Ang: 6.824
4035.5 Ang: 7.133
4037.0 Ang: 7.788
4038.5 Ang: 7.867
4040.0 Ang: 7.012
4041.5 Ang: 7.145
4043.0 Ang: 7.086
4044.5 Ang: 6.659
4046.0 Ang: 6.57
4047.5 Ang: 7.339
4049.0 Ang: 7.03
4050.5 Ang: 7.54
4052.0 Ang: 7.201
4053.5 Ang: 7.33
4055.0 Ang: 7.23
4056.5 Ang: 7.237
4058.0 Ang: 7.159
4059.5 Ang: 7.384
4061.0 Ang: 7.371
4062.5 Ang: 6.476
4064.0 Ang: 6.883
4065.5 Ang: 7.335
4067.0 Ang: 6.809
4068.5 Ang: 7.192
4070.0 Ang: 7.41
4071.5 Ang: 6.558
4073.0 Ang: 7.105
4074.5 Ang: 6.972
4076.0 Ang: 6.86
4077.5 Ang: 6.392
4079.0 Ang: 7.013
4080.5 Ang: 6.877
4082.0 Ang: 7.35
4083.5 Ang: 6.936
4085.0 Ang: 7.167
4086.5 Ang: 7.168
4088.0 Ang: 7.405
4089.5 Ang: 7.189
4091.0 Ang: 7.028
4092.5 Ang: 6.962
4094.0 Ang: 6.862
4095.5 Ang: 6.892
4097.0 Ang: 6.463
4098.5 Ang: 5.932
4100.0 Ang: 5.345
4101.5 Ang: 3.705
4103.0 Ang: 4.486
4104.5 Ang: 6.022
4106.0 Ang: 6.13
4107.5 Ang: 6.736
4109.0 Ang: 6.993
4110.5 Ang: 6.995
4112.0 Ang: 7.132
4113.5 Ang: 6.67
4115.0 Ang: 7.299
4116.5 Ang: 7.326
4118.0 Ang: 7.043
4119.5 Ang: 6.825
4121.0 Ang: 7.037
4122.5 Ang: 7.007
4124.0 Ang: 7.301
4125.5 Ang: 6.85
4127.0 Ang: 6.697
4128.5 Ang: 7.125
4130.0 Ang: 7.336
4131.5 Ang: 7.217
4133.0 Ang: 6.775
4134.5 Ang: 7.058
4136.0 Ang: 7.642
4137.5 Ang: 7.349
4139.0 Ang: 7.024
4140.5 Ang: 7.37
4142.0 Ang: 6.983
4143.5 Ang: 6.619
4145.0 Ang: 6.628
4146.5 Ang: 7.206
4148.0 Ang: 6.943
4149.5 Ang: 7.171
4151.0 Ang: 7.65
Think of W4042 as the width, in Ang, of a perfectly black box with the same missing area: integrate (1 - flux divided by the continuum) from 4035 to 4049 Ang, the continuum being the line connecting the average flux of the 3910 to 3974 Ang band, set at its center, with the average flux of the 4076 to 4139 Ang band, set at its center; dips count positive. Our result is -1.8 Ang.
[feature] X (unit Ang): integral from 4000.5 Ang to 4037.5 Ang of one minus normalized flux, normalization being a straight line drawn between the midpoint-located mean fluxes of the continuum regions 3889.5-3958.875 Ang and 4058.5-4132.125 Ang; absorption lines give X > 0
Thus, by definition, -3.7 Ang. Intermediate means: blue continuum 6.22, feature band 7.2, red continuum 6.8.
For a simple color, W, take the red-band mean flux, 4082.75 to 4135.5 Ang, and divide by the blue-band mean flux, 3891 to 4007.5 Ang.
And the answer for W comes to 1.08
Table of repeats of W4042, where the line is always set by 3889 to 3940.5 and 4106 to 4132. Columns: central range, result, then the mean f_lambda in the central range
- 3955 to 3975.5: 3.9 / 5.04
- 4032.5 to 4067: -2.6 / 7.15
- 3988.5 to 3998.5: -1.4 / 7.26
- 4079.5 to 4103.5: 1.2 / 6.51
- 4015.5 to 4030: -1.4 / 7.16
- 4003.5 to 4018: -1.8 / 7.27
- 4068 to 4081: -0.3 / 6.93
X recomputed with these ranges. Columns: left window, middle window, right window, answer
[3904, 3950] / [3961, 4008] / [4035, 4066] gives 2.75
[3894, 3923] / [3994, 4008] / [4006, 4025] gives 0.27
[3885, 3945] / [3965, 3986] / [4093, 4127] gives 2.89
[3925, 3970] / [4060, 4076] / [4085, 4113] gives -1.96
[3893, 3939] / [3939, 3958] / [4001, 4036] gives -1.33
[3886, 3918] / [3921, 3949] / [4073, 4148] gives 3.94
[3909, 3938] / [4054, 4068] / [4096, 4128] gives -1.85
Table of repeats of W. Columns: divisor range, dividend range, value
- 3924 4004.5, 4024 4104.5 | 1.15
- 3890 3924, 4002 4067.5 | 1.08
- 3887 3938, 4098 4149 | 1.14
